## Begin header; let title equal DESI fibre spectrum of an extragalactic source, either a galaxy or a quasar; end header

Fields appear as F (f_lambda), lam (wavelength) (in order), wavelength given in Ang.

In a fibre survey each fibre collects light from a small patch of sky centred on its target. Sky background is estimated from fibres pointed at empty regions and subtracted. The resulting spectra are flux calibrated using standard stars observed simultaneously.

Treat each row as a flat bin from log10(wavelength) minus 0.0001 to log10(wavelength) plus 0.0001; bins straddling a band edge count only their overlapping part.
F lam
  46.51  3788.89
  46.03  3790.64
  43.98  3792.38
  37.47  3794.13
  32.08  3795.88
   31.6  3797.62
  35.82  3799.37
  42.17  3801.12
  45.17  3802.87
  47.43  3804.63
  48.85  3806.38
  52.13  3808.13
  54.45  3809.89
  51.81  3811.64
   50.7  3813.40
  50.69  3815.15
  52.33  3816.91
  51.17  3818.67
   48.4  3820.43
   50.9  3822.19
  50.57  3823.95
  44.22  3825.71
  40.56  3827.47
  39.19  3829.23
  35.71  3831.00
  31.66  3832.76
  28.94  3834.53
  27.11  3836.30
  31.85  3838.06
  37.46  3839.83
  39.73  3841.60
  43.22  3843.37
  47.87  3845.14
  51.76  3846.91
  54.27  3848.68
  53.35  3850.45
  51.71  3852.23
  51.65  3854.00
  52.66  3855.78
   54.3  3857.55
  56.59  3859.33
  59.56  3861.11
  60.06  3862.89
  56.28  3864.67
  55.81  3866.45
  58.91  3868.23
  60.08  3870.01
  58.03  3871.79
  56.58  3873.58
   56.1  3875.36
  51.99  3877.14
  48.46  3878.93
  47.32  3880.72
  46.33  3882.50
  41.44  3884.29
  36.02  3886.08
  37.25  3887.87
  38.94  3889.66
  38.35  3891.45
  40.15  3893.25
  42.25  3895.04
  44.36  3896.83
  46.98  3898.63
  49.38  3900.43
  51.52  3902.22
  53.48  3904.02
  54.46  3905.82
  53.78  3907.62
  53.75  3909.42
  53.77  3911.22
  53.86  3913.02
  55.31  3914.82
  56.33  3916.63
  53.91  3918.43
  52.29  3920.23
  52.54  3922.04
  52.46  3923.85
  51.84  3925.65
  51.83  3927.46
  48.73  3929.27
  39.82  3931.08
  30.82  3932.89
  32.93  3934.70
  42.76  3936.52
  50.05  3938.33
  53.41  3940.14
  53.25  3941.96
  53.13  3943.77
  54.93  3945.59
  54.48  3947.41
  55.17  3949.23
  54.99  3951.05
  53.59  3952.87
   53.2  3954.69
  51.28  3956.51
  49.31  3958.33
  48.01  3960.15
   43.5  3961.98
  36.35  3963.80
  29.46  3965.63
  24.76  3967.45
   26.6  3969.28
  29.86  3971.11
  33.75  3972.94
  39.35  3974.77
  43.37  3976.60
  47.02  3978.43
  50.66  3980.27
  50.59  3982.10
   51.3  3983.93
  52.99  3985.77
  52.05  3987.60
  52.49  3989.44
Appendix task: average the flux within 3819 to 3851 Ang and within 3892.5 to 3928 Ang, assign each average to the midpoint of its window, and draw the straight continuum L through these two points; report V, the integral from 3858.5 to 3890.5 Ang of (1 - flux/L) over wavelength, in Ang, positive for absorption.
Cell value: -3.2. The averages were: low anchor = 42.1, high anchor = 51.3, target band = 51.4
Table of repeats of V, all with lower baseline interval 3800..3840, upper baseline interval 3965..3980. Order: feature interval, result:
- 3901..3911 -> -3.7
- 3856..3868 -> -4.4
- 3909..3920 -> -4.5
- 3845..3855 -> -2.3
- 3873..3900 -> -3.1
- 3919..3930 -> -4.0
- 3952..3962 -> -4.0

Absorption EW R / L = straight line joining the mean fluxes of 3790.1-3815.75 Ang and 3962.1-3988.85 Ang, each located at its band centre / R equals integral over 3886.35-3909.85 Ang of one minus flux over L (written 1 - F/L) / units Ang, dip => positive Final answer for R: -2.0 Ang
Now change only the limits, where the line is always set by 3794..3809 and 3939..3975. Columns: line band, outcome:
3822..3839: 1.89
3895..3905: -1.09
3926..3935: 0.49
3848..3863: -4.15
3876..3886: -0.71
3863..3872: -3.12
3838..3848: -0.13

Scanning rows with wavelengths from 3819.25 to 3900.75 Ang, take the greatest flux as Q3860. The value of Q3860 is 60.08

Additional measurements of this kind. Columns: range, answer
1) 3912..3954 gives 56.33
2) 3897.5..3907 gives 54.46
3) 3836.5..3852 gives 54.27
